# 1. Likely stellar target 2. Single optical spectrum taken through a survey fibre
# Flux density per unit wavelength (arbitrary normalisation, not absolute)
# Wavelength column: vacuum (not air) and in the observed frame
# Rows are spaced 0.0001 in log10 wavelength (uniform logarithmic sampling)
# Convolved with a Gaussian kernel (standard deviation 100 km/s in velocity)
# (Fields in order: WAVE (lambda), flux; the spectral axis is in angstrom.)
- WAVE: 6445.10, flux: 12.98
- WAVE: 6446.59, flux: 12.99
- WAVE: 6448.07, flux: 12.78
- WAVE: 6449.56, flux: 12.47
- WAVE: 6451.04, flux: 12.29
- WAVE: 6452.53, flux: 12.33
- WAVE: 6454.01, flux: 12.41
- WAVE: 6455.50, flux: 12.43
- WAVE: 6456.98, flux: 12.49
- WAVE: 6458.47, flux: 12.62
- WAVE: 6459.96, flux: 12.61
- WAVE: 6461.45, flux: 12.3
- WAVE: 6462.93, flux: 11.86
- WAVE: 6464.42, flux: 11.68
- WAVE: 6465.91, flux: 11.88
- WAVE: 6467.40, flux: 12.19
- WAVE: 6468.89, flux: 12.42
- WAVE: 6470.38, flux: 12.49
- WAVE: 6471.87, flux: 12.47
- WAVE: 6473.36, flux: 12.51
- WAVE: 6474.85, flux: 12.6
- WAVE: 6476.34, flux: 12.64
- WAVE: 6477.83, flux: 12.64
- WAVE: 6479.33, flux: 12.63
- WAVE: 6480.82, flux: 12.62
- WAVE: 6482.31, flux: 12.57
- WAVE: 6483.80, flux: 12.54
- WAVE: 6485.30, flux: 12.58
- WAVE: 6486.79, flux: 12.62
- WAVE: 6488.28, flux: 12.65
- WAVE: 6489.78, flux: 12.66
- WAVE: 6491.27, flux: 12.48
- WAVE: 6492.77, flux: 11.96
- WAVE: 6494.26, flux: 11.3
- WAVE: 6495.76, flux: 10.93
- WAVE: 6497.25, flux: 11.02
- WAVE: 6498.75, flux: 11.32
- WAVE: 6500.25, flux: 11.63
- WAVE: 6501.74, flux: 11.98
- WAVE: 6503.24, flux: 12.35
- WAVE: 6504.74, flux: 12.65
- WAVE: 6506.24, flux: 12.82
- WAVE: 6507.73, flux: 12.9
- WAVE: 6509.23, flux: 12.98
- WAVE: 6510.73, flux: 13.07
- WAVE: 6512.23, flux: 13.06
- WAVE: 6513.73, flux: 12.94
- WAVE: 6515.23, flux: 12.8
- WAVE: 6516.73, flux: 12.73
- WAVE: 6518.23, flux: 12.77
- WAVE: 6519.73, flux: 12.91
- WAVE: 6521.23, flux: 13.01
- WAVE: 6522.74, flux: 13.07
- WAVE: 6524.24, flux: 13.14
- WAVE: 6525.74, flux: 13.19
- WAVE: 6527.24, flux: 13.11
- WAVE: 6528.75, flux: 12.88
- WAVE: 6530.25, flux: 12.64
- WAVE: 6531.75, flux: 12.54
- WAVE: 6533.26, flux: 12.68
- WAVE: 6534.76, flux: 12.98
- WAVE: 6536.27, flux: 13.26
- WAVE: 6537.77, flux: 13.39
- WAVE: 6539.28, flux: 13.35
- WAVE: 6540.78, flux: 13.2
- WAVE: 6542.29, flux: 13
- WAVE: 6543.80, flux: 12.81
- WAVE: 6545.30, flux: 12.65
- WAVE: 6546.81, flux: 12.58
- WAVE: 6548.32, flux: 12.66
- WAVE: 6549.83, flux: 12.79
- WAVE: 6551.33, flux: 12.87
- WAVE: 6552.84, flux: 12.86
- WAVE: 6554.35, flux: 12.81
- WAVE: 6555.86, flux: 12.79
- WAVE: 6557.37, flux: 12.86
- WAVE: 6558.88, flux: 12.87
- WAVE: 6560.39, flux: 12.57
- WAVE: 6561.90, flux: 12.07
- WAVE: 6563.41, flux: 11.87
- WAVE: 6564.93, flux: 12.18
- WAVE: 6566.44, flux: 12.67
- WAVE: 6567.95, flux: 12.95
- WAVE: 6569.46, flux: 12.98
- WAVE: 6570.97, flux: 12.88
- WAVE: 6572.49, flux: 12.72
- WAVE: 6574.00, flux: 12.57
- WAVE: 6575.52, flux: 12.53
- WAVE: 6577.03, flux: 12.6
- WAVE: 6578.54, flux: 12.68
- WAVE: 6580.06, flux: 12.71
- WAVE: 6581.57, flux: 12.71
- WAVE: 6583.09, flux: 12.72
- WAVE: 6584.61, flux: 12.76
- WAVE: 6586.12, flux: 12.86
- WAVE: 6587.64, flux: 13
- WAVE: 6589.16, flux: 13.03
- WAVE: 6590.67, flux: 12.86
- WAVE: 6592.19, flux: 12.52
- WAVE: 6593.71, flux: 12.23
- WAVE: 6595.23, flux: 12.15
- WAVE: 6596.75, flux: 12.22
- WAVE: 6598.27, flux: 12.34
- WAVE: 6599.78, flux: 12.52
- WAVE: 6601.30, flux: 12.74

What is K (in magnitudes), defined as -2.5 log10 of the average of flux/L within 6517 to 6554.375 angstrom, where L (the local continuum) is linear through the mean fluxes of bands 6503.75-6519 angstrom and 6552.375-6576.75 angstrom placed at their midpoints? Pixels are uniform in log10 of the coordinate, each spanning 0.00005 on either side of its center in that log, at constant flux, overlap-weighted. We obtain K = -0.01 mag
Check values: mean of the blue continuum 12.9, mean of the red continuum 12.6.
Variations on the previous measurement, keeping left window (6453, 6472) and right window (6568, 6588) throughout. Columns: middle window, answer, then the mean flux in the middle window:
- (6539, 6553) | -0.02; 12.9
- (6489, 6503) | 0.06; 11.7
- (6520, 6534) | -0.03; 12.9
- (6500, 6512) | -0.01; 12.6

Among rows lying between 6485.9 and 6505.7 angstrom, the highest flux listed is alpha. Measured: 12.66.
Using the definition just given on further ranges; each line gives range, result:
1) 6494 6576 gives 13.39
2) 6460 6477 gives 12.64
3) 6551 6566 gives 12.87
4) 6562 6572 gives 12.98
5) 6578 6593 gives 13.03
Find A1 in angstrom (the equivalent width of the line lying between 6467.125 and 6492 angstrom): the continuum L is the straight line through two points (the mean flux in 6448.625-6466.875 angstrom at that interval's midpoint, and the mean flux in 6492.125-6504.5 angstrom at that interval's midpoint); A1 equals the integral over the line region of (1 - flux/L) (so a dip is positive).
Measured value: -1.3 angstrom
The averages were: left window 12.3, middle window 12.6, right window 11.6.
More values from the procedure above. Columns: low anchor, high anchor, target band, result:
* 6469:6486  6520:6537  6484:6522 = 1.0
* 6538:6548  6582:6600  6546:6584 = 0.4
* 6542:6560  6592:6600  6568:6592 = -0.6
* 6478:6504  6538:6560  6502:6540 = -1.2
